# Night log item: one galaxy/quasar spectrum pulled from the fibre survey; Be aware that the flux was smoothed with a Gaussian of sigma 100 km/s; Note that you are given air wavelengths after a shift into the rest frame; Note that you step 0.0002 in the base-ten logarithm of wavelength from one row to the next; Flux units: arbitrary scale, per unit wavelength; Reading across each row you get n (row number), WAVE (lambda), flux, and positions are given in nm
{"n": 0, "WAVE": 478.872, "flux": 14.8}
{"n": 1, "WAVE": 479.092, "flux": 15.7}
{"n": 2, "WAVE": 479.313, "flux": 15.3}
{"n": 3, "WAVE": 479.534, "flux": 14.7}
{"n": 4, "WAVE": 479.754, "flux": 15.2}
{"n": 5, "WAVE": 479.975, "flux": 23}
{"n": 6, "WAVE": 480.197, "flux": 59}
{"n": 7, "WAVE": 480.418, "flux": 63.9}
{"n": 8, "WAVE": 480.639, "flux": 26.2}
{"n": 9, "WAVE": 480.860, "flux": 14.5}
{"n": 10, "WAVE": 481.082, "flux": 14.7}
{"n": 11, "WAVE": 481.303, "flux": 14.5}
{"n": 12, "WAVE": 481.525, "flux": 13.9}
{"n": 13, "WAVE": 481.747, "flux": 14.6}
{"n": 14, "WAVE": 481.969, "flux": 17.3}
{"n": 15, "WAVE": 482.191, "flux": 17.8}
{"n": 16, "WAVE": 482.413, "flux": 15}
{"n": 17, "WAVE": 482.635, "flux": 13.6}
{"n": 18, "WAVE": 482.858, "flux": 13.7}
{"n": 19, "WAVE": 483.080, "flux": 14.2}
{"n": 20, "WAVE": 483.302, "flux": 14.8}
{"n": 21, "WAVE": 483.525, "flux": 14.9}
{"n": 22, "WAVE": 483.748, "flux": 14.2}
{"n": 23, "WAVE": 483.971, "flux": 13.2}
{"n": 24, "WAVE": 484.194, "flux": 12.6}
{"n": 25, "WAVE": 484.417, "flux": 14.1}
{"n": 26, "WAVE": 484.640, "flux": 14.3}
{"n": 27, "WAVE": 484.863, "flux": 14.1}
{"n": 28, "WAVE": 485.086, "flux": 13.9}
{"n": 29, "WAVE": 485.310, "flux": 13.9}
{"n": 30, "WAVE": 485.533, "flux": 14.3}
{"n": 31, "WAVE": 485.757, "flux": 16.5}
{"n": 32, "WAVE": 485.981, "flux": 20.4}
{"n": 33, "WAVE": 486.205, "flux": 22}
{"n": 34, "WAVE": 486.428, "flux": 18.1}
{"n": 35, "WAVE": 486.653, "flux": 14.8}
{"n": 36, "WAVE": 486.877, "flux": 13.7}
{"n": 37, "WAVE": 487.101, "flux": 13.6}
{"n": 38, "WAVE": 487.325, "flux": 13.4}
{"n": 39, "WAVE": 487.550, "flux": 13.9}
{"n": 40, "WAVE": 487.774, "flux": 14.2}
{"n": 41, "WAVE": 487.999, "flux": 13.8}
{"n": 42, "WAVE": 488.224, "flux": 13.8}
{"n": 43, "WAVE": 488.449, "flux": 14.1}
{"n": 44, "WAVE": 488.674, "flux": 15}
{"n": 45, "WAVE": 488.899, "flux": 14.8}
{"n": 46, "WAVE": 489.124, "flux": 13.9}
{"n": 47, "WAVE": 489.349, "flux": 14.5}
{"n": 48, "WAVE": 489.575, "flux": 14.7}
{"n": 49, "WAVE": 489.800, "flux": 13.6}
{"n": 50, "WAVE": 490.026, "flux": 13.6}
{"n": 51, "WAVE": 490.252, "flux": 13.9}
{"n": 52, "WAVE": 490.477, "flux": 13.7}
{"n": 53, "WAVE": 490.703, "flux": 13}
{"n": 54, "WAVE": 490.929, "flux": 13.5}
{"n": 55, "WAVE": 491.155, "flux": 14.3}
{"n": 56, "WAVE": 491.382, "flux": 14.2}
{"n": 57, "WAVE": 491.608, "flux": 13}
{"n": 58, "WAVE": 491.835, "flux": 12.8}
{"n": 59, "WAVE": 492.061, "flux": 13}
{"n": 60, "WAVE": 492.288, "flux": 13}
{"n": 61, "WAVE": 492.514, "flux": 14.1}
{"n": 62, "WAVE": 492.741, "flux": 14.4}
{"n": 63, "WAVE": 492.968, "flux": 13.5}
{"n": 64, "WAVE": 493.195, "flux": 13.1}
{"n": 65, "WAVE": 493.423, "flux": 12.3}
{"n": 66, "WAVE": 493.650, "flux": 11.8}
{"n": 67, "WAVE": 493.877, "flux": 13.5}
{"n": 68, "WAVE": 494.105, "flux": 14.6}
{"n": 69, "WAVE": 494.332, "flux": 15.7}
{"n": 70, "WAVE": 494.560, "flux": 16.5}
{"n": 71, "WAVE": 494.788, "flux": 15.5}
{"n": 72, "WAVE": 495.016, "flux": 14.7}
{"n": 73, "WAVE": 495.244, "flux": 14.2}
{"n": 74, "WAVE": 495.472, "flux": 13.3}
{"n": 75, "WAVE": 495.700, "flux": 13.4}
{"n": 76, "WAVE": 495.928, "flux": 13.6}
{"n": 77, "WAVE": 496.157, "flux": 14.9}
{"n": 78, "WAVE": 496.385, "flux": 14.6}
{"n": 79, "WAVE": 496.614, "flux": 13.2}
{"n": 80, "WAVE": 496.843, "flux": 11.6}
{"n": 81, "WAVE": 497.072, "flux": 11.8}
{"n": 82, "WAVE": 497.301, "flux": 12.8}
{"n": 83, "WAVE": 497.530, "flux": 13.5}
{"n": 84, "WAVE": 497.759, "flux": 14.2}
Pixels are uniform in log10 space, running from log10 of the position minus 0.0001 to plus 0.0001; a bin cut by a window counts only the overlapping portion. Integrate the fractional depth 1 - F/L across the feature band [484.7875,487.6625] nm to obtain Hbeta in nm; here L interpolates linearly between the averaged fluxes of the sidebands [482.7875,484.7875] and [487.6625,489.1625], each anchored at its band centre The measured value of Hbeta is -0.30 nm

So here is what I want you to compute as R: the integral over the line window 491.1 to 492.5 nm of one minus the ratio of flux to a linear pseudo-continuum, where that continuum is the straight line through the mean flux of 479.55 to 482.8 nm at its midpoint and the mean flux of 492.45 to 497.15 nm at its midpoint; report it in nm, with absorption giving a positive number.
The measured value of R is 0.21 nm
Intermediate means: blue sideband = 22.7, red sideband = 13.8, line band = 13.4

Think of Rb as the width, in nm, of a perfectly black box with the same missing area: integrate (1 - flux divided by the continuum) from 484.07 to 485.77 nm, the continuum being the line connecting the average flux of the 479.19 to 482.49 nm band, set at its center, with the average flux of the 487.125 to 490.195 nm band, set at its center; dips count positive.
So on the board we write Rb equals 0.38 nm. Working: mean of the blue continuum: 22.7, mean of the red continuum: 14.1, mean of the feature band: 14.1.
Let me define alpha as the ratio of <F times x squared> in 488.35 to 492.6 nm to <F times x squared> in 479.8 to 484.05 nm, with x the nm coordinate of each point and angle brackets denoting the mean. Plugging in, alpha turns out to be 0.7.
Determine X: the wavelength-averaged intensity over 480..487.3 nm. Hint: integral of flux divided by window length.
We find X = 18.3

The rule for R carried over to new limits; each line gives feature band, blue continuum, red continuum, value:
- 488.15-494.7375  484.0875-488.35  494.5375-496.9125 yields 0.29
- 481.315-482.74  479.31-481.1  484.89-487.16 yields 0.54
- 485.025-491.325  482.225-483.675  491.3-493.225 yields -0.36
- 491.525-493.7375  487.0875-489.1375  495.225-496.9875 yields 0.11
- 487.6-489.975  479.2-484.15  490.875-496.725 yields 0.31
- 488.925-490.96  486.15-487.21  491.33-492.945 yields 0.10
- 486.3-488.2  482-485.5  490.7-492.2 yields -0.07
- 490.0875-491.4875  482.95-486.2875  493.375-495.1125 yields 0.09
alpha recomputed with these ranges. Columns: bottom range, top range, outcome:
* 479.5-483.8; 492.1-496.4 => 0.72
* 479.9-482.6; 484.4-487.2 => 0.66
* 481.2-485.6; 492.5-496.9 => 1.01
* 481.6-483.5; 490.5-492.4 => 0.92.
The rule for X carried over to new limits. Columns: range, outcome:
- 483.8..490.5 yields 14.7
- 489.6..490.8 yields 13.7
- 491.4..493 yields 13.4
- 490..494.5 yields 13.6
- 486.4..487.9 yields 14.3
